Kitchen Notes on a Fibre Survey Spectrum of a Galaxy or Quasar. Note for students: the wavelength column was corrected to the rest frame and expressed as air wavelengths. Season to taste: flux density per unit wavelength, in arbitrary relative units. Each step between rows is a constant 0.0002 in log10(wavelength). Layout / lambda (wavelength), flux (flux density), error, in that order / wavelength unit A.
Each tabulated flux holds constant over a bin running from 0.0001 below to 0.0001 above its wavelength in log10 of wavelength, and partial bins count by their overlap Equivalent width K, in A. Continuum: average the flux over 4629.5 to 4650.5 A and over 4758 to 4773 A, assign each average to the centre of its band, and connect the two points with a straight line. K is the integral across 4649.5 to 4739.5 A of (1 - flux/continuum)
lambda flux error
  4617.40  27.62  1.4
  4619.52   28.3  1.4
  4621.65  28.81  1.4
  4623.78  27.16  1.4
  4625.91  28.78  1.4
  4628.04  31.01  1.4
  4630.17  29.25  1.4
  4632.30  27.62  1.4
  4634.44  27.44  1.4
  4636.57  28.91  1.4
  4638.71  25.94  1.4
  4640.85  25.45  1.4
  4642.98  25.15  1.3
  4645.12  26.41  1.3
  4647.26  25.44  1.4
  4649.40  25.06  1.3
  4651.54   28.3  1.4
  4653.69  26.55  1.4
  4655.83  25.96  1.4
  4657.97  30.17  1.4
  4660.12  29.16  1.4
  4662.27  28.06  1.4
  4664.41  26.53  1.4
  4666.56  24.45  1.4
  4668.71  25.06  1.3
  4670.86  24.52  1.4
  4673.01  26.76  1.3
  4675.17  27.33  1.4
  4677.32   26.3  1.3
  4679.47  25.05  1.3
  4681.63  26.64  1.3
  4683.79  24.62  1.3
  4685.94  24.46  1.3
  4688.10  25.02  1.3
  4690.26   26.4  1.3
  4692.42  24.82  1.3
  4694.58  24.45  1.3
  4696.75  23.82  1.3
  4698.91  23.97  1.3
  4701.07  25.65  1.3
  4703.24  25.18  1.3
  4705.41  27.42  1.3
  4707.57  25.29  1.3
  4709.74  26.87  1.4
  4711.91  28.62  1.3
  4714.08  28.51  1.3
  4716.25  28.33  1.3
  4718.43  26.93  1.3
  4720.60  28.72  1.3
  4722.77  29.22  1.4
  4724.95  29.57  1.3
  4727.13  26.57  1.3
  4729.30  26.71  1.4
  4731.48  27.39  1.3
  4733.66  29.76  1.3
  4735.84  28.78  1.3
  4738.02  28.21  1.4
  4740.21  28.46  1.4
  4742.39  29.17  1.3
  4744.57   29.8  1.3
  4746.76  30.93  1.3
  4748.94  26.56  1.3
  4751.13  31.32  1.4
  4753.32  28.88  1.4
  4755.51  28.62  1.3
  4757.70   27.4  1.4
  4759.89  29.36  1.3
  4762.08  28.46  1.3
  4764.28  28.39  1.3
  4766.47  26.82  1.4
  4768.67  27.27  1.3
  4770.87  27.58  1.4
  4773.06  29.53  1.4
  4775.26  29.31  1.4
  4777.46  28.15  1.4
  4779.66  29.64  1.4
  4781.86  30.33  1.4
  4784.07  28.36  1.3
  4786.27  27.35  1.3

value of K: 1.7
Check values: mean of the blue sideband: 26.6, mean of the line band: 26.7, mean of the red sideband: 28.1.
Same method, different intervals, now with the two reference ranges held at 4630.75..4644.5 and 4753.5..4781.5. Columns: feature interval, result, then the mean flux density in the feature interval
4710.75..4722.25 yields -0.2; 28.3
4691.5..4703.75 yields 1.3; 24.6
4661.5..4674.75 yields 0.6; 25.9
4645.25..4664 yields -0.2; 27.3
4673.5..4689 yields 1.0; 25.7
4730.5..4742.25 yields -0.2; 28.6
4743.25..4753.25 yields -0.5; 29.6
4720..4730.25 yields -0.1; 28.2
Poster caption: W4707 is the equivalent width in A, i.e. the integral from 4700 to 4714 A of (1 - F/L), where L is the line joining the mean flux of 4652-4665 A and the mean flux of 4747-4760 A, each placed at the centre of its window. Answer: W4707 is 0.8 A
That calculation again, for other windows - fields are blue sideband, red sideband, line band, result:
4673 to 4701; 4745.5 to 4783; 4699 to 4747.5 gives -1.75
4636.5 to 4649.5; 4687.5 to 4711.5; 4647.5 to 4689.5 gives -0.97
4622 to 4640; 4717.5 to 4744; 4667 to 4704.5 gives 3.98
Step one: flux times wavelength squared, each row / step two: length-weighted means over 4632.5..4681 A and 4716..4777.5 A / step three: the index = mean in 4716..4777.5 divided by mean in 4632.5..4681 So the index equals 1.1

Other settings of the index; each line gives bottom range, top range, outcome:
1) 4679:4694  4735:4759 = 1.17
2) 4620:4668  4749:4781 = 1.10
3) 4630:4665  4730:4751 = 1.11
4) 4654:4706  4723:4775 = 1.13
